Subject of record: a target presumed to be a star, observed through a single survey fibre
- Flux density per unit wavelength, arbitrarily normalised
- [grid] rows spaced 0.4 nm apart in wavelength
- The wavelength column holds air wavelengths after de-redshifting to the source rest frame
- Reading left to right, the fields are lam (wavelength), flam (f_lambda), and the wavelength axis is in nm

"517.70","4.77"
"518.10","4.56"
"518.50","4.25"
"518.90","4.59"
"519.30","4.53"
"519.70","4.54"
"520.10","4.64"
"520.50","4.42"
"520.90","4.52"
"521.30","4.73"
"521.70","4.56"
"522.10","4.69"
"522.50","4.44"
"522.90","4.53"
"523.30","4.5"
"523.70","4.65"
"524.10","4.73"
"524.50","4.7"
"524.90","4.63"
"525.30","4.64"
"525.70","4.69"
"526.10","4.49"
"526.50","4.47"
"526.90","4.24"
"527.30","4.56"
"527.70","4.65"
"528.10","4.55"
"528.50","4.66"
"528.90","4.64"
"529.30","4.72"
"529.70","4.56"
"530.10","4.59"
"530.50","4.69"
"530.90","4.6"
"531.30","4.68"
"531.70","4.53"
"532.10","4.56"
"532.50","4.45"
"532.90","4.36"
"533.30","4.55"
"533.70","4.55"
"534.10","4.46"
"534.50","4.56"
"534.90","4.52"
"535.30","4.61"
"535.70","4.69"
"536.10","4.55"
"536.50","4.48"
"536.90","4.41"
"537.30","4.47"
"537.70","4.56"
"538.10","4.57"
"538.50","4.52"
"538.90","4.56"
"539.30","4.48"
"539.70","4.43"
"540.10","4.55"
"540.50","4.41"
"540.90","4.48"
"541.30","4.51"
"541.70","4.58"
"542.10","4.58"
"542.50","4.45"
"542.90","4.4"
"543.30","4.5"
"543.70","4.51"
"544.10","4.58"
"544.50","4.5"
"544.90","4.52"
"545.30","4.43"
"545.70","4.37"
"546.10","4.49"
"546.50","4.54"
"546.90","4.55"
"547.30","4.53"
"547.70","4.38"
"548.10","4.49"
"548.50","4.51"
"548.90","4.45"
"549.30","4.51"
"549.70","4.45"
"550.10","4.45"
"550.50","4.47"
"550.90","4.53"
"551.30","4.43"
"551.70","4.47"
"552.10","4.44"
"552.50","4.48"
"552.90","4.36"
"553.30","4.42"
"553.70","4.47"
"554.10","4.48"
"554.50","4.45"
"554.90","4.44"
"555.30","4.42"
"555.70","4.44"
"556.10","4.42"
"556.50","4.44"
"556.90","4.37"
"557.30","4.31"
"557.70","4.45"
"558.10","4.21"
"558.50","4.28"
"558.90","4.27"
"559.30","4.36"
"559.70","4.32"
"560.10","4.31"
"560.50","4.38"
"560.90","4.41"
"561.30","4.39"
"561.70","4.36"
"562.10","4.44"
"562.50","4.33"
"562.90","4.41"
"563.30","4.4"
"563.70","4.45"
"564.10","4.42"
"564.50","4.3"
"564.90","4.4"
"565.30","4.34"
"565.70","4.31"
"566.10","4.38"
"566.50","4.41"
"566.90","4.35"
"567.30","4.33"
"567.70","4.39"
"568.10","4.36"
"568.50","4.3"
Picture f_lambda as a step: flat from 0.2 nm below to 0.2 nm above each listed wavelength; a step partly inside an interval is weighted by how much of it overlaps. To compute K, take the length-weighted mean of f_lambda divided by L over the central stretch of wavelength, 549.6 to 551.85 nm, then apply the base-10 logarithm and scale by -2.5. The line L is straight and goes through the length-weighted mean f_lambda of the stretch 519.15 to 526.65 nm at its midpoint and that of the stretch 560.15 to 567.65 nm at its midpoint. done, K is -0.01 mag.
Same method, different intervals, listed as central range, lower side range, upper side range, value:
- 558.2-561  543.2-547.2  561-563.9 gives 0.02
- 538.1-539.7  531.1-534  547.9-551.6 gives 0.00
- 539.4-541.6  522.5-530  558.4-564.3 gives 0.00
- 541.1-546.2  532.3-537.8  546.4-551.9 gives 0.00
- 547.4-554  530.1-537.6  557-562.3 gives -0.01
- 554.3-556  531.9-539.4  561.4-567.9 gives 0.00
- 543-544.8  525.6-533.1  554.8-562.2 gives -0.01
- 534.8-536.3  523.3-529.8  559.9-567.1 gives -0.01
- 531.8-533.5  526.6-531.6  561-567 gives 0.02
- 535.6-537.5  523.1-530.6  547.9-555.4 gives 0.01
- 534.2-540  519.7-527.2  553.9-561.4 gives -0.01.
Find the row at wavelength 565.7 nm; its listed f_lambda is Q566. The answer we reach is 4.31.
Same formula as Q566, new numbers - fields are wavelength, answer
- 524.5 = 4.7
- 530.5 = 4.69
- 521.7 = 4.56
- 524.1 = 4.73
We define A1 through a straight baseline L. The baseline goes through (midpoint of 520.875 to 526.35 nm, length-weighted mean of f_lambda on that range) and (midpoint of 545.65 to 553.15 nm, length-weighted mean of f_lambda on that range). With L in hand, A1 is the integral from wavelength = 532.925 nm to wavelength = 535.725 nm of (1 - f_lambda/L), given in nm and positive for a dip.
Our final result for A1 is 0.005 nm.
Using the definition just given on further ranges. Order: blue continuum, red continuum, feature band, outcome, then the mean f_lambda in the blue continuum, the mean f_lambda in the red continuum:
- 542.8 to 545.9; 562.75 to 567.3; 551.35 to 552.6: 0.00 nm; 4.48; 4.38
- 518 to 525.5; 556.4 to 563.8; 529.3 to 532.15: -0.06 nm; 4.57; 4.36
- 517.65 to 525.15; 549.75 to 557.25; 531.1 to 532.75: -0.01 nm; 4.57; 4.44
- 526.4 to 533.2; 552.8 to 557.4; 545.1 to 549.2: -0.01 nm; 4.56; 4.42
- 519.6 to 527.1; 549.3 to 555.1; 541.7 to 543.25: 0.00 nm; 4.57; 4.45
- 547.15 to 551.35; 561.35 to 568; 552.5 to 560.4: 0.08 nm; 4.47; 4.38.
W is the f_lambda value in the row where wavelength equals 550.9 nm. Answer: 4.53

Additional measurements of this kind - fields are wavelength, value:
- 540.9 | 4.48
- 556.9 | 4.37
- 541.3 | 4.51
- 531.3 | 4.68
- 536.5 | 4.48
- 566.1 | 4.38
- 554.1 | 4.48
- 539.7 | 4.43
